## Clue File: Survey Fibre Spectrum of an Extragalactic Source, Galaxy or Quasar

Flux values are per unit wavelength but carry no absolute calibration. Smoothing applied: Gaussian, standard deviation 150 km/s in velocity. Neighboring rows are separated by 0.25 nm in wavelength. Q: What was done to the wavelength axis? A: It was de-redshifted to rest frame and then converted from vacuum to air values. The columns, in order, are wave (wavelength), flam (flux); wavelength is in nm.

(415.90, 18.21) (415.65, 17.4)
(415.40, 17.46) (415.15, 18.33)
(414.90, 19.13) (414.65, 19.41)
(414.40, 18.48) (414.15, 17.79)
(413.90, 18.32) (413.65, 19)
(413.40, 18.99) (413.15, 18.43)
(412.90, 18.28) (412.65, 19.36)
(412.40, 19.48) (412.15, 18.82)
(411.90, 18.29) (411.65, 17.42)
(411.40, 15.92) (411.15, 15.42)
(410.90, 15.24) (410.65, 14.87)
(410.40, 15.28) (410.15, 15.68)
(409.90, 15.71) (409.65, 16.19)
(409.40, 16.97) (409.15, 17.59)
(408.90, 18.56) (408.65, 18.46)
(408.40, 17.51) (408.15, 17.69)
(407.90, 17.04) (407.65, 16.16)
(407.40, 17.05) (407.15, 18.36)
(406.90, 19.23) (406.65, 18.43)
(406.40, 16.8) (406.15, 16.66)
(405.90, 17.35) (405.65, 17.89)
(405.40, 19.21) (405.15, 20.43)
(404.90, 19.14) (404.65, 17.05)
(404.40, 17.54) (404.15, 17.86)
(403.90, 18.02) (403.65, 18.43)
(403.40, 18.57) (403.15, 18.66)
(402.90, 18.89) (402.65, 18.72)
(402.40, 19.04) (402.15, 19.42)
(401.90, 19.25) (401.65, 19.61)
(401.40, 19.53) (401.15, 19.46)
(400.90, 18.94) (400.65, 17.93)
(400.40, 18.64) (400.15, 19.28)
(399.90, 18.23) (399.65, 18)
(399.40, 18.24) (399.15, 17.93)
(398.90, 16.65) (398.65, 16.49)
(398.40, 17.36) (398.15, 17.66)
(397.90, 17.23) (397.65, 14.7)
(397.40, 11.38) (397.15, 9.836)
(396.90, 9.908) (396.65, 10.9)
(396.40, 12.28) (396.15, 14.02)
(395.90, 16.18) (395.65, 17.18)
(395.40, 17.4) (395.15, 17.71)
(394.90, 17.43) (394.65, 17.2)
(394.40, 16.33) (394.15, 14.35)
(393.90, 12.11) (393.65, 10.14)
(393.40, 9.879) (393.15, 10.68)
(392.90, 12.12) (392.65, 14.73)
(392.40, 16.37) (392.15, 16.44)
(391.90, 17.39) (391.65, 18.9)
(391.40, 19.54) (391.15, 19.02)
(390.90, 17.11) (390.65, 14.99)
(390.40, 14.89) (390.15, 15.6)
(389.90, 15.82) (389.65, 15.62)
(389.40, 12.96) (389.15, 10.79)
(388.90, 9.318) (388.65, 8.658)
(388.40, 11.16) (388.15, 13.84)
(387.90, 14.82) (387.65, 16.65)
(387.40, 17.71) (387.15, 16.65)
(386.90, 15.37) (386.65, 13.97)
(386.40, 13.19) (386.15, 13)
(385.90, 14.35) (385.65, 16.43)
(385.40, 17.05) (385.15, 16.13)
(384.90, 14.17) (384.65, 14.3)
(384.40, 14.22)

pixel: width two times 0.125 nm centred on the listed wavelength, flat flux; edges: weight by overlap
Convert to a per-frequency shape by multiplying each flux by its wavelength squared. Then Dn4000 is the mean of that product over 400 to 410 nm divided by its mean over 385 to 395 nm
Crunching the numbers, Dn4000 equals 1.33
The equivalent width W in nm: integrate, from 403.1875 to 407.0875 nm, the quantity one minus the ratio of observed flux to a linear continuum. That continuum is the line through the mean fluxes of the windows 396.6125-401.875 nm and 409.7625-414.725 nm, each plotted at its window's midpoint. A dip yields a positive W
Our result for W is -0.26 nm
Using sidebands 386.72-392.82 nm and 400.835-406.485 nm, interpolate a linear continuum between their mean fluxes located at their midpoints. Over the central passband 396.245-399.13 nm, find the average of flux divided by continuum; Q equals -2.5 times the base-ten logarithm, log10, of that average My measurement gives 0.205 mag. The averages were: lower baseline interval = 15.1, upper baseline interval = 18.6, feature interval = 14.2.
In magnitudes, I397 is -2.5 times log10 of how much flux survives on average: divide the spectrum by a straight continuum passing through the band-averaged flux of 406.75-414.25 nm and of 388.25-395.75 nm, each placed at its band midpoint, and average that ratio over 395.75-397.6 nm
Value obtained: 0.25 mag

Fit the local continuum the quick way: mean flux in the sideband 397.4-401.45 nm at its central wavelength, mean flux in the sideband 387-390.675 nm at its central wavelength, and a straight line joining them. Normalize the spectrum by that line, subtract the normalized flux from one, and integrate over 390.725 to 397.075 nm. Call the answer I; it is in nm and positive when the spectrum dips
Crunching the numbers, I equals 0.272 nm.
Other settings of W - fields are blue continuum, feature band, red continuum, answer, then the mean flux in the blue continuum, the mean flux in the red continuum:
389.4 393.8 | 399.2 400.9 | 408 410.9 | -0.268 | 15.2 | 16.7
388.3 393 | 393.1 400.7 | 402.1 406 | 0.600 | 14.8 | 18.5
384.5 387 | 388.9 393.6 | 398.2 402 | 0.354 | 14.8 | 18.3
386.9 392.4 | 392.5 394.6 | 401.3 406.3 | 0.437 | 15.2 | 18.5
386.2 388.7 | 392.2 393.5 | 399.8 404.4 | 0.238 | 14.3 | 18.8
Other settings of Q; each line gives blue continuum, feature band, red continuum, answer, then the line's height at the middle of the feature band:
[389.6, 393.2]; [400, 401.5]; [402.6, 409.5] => -0.10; 17.3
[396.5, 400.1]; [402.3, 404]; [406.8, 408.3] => -0.13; 16.5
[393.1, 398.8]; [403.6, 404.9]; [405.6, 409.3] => -0.07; 16.7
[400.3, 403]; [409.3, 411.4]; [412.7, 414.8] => 0.19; 18.7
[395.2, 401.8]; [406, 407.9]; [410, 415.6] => -0.02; 17.1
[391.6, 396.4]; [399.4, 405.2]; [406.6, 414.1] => -0.15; 16.2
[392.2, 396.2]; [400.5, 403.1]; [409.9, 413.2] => -0.21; 15.7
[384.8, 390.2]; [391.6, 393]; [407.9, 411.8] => -0.08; 14.7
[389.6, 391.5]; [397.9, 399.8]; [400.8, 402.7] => 0.07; 18.6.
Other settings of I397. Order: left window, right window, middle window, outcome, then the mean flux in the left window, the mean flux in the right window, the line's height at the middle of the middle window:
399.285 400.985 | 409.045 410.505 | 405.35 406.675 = -0.030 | 18.5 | 16.2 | 17.1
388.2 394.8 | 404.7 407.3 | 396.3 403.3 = -0.019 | 14.3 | 18.3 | 16.6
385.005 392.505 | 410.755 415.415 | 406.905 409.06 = -0.014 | 15.1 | 18.1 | 17.5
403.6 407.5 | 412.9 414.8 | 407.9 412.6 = 0.086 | 18.1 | 18.6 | 18.4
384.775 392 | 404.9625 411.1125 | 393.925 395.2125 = -0.033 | 15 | 17.3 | 15.7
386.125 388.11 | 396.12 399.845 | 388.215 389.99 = 0.251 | 15.2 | 14.9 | 15.2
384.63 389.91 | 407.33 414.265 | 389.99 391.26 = -0.118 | 14.1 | 17.3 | 14.6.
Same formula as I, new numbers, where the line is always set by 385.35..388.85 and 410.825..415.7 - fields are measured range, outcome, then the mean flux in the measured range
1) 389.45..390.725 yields -0.04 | 15.3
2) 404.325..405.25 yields -0.09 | 18.5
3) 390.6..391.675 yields -0.22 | 18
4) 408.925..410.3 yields 0.08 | 16.6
